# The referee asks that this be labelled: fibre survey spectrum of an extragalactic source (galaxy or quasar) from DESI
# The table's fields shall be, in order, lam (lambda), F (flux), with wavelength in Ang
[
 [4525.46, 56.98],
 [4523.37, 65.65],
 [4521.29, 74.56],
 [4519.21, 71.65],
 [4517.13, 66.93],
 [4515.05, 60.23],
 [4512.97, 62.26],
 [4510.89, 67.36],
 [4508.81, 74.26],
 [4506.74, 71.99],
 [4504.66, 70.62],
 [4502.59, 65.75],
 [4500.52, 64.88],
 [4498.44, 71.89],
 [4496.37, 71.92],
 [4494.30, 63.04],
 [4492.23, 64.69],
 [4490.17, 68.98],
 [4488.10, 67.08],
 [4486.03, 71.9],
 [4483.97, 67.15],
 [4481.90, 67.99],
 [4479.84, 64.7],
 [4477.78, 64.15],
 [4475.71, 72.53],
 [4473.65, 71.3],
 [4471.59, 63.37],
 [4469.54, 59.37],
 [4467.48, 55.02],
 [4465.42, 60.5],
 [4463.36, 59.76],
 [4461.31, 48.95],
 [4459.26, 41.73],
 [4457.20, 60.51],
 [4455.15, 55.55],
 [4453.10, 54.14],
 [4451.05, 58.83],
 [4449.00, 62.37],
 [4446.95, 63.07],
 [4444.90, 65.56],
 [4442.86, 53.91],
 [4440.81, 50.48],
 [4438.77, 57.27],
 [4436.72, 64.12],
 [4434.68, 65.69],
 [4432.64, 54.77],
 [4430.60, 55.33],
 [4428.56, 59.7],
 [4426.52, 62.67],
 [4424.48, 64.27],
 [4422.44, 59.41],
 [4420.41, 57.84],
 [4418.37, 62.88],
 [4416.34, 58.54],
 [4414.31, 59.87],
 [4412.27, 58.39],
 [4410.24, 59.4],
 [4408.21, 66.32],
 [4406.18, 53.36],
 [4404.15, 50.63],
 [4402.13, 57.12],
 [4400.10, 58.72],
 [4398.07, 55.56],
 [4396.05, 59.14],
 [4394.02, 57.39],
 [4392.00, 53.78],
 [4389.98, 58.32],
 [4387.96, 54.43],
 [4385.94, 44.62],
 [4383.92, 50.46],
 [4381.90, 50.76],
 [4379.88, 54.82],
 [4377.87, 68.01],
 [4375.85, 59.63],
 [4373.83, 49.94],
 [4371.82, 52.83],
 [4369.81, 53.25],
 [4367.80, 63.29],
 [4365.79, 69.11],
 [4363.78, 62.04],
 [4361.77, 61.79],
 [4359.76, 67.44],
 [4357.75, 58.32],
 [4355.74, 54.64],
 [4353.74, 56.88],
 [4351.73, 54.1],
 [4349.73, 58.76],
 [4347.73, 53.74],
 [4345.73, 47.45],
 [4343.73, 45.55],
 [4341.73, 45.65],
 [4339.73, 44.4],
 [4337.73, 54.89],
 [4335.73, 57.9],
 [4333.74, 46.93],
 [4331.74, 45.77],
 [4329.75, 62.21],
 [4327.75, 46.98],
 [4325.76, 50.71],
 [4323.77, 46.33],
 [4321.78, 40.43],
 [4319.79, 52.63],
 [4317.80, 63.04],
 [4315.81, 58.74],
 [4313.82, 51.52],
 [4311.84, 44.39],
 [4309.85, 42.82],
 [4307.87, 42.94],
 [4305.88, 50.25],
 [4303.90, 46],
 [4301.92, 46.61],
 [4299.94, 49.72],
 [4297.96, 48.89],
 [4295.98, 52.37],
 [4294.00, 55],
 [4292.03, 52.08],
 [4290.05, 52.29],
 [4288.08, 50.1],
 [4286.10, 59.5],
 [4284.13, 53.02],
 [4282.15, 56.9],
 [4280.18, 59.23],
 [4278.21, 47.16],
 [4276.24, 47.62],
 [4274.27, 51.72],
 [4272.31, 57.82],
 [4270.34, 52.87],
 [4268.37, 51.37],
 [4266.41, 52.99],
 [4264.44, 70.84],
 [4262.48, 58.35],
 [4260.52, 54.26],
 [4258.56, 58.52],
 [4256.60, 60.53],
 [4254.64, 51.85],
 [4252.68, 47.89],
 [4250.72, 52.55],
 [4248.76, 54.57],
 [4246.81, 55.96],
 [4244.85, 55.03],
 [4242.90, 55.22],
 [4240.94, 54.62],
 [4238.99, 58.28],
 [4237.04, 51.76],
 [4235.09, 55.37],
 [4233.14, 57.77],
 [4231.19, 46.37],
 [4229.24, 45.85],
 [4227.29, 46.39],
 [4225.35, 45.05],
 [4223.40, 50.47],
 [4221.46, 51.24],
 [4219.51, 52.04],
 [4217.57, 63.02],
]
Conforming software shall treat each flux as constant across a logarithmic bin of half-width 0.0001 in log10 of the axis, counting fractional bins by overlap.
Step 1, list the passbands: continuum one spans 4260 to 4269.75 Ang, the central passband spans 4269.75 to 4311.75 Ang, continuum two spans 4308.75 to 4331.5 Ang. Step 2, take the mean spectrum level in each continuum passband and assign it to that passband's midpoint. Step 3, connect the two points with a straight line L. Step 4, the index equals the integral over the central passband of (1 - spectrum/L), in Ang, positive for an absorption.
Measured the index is 2.6 Ang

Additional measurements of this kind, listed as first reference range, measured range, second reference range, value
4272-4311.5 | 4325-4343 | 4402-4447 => 1.00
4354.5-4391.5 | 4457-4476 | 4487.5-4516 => 1.77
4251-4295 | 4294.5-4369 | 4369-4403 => 3.15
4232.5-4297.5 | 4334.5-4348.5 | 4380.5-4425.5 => 1.52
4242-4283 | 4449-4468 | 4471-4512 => 3.14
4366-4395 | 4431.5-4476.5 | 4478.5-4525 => 2.86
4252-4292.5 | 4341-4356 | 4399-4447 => 1.27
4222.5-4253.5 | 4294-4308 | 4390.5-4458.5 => 1.39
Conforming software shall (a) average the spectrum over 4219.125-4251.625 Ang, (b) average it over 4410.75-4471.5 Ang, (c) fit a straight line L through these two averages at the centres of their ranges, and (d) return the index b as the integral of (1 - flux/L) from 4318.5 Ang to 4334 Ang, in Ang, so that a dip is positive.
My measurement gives 1.58 Ang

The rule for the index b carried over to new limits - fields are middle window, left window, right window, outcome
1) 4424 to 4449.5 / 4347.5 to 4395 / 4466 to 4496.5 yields 1.0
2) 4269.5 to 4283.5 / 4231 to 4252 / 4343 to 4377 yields 0.5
